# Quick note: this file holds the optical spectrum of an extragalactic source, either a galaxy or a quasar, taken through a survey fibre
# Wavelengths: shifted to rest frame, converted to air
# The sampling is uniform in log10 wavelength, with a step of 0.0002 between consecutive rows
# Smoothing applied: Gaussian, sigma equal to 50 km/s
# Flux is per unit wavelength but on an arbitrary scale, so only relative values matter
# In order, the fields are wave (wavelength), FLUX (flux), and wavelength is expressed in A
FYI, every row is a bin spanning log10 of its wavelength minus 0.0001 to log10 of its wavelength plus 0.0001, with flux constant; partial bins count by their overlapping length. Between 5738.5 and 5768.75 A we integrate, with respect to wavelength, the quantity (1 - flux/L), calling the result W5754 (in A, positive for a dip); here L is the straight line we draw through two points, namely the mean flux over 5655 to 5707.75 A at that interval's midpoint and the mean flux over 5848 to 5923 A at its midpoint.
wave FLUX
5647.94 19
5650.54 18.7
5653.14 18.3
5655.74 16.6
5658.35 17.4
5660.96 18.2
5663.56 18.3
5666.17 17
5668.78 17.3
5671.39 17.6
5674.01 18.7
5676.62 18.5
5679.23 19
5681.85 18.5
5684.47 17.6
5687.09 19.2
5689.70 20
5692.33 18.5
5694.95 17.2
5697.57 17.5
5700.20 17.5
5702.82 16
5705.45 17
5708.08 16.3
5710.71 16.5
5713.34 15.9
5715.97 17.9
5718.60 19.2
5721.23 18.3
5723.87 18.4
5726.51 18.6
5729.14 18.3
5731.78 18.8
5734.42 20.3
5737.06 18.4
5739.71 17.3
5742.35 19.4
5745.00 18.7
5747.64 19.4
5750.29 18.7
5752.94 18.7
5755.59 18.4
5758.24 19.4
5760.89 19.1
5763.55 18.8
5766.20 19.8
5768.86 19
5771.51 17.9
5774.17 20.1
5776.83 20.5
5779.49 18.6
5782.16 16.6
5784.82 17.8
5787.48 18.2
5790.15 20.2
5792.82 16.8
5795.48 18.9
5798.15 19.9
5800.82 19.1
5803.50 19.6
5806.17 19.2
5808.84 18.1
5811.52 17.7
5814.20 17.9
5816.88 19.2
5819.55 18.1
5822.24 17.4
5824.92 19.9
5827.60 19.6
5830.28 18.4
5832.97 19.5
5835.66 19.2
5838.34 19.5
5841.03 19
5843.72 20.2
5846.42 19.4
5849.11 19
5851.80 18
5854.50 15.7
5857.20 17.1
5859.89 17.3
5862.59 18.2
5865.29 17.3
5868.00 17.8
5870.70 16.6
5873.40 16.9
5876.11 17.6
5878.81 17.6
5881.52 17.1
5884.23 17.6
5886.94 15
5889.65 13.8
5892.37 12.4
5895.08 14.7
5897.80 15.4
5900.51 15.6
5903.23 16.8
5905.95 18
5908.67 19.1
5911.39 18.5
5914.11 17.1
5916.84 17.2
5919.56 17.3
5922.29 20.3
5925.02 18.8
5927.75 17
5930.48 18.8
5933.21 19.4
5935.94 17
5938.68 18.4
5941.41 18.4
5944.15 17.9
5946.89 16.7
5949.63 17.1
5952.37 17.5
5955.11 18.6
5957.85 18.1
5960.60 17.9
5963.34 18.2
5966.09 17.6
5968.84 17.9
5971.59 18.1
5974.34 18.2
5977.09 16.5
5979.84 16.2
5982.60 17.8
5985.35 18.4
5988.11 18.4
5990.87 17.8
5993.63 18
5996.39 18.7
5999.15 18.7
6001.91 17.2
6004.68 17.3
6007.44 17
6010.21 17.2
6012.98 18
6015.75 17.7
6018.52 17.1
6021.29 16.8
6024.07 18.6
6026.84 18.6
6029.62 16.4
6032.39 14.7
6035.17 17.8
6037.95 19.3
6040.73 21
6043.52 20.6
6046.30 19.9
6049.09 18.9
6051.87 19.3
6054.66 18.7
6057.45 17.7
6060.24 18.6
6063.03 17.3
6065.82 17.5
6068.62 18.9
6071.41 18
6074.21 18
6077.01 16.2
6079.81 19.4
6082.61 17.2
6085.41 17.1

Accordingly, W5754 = -2.4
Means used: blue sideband 17.9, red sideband 16.9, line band 18.9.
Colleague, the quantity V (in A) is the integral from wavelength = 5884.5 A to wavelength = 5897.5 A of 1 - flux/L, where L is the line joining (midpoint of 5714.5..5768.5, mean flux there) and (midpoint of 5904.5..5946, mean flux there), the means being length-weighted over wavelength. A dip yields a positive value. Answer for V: 2.78 A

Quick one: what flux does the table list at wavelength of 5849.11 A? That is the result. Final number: 19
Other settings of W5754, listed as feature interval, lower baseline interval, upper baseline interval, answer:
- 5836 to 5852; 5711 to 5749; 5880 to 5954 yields -1.5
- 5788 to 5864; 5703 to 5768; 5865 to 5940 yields -4.1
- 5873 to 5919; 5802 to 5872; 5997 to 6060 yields 4.6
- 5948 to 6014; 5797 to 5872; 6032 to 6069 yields 3.0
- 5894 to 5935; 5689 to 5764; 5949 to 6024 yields 0.6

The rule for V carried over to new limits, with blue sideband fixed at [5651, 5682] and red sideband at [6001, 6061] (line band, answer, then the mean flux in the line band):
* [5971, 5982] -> 0.5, 17.2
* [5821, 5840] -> -1.1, 19.1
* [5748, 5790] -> -1.9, 18.8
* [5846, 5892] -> 2.6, 17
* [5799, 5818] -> -0.7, 18.7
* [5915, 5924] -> -0.1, 18.2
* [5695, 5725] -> 1.1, 17.3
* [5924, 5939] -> -0.1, 18.2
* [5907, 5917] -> 0.0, 18.1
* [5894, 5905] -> 1.4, 15.7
